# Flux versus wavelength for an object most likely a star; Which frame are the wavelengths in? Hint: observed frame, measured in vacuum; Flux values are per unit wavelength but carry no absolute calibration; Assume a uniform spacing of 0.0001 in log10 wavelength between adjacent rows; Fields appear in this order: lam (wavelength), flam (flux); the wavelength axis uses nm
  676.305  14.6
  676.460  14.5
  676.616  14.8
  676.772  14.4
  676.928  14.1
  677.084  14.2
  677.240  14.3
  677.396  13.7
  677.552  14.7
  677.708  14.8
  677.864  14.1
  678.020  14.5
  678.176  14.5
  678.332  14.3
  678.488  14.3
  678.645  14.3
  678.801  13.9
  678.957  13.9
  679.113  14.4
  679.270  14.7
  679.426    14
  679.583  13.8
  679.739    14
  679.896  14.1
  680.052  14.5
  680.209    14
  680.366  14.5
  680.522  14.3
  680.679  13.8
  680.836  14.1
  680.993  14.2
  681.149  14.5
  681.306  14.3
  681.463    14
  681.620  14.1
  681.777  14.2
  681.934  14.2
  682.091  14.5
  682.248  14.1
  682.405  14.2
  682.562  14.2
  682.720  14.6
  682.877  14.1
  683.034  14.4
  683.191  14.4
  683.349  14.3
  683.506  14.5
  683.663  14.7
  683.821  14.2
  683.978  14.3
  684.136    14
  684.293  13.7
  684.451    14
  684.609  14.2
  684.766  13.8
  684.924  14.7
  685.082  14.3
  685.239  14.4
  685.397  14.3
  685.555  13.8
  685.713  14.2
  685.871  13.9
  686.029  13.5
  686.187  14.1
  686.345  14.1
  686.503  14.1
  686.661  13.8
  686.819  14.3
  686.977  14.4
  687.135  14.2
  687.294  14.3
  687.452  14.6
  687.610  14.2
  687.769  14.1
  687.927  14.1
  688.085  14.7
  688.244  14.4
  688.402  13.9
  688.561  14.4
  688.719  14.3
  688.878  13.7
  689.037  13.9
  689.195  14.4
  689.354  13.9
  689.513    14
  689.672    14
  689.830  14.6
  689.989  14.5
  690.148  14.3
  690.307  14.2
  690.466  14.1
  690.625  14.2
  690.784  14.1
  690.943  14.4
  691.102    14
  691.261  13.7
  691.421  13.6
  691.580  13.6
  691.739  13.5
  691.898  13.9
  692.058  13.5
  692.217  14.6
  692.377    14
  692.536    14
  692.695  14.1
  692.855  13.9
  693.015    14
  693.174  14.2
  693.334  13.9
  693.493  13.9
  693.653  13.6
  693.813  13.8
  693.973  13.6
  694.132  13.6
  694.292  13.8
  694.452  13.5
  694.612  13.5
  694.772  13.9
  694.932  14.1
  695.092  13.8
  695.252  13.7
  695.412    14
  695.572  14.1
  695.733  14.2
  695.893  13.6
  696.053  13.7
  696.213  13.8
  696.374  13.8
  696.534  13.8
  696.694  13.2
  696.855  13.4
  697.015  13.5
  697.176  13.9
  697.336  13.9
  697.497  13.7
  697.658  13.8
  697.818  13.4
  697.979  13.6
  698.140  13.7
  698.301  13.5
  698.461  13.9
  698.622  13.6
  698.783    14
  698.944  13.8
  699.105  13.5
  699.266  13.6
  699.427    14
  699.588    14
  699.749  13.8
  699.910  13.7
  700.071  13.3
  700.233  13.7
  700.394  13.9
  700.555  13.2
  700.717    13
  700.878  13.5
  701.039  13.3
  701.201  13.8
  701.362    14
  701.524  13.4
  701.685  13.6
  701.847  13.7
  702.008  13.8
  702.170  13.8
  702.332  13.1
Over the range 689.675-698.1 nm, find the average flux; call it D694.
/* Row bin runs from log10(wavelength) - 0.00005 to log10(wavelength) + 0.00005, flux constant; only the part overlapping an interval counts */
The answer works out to 13.9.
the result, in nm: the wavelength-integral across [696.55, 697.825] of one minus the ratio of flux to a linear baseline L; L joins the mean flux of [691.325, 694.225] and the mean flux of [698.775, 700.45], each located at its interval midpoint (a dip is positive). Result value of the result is 0.01 nm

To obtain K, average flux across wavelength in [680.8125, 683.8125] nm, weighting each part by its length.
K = 14.3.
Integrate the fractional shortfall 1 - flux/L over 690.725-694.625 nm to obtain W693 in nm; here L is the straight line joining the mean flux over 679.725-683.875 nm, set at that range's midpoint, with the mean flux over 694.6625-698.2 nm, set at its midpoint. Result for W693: 0.01 nm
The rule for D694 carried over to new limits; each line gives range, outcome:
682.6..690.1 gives 14.2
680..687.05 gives 14.2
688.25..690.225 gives 14.2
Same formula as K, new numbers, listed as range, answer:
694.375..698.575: 13.7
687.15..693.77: 14.1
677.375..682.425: 14.2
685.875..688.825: 14.2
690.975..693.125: 13.9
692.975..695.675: 13.8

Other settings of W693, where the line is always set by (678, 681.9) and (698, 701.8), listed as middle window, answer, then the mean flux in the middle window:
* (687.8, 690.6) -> -0.051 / 14.2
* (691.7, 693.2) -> -0.013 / 14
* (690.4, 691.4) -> -0.011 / 14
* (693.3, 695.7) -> 0.000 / 13.8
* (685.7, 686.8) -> 0.005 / 14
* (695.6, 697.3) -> 0.004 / 13.7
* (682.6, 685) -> -0.028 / 14.3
